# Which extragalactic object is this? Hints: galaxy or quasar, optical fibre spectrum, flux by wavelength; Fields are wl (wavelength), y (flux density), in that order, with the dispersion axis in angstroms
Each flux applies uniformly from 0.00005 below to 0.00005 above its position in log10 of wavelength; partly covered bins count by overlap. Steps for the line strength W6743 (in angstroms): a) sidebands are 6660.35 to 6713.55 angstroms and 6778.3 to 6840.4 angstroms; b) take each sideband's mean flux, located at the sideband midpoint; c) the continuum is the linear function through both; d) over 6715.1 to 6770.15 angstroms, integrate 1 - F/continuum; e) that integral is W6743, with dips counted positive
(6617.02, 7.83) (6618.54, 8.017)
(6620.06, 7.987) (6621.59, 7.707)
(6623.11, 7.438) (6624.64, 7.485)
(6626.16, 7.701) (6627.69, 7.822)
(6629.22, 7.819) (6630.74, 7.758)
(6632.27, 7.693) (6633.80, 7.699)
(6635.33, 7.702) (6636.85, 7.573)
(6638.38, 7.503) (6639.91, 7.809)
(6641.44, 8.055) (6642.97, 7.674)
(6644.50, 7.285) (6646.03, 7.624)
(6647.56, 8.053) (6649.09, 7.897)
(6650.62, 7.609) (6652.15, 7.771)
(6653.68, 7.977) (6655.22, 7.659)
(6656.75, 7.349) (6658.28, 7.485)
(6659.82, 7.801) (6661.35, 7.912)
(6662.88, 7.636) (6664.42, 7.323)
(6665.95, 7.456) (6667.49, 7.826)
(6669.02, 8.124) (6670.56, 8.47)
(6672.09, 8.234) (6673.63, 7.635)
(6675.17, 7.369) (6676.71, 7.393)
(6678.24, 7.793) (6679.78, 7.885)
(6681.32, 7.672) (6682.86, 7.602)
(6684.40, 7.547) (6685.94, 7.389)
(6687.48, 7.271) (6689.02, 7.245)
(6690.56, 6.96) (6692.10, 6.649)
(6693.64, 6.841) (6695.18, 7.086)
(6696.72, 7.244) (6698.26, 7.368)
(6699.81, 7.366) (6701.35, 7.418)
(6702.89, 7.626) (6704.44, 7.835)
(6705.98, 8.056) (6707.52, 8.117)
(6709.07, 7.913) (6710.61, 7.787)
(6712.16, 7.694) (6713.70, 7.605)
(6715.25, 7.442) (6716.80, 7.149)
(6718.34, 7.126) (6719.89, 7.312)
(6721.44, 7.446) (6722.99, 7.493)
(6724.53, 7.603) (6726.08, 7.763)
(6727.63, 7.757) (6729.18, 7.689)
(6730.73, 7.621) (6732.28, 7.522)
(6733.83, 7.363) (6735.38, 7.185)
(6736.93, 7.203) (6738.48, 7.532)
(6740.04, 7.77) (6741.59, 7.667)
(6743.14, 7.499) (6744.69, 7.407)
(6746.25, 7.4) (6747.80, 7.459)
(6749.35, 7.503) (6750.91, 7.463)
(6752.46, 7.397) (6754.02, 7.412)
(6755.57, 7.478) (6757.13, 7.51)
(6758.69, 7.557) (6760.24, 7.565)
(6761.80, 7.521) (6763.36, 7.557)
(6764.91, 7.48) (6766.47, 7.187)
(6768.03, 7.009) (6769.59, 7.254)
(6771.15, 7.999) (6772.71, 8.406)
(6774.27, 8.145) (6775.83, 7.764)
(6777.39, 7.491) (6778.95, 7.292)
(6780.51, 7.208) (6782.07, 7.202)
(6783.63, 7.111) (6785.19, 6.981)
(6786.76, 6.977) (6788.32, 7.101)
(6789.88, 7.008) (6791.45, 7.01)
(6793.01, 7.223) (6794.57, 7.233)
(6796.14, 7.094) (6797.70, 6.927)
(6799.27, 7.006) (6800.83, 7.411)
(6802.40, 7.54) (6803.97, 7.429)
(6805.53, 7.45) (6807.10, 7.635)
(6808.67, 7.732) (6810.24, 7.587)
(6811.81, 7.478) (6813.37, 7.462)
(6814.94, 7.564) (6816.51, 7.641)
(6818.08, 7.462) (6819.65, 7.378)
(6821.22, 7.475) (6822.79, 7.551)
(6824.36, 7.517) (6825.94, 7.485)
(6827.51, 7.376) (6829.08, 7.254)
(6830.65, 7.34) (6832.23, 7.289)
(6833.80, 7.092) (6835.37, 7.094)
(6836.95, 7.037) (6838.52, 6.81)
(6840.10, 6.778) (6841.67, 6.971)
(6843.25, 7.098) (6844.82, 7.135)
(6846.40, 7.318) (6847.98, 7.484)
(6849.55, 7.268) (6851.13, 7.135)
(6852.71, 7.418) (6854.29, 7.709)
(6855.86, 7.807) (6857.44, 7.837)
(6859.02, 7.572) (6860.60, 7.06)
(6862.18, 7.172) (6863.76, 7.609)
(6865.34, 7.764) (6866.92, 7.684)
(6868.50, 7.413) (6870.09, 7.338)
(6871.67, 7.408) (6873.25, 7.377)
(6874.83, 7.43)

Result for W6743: 0.0 angstroms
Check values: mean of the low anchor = 7.58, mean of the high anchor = 7.28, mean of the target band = 7.45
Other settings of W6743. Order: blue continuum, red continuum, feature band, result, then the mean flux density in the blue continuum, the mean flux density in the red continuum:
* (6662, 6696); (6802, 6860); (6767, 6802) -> 0.5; 7.52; 7.38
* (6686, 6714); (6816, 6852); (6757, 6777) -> -0.7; 7.45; 7.26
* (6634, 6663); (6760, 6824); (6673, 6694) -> 0.7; 7.71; 7.4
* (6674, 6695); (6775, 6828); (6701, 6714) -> -0.8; 7.35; 7.35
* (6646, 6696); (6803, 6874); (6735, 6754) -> 0.1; 7.59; 7.39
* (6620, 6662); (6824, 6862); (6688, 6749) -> 0.6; 7.7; 7.28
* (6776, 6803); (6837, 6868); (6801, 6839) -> -0.8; 7.18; 7.34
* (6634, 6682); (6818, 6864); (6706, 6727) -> 0.0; 7.73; 7.31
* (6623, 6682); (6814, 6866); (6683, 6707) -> 0.9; 7.72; 7.35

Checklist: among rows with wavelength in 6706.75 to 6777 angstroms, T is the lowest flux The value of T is 7.009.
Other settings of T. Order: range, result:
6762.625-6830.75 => 6.927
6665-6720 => 6.649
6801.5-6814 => 7.429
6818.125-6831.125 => 7.254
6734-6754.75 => 7.185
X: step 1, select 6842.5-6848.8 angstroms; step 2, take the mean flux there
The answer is 7.27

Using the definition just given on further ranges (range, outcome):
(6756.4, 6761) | 7.55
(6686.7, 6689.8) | 7.26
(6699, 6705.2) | 7.55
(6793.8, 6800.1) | 7.07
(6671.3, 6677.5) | 7.67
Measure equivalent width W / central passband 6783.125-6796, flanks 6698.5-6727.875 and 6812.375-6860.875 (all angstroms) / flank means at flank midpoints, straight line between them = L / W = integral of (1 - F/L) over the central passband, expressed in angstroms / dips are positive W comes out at 0.6 angstroms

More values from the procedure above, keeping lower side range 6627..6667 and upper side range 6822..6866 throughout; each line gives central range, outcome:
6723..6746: 0.0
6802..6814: -0.2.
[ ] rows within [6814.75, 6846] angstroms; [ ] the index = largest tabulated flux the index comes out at 7.641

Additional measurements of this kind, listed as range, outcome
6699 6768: 8.117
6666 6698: 8.47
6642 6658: 8.053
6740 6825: 8.406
